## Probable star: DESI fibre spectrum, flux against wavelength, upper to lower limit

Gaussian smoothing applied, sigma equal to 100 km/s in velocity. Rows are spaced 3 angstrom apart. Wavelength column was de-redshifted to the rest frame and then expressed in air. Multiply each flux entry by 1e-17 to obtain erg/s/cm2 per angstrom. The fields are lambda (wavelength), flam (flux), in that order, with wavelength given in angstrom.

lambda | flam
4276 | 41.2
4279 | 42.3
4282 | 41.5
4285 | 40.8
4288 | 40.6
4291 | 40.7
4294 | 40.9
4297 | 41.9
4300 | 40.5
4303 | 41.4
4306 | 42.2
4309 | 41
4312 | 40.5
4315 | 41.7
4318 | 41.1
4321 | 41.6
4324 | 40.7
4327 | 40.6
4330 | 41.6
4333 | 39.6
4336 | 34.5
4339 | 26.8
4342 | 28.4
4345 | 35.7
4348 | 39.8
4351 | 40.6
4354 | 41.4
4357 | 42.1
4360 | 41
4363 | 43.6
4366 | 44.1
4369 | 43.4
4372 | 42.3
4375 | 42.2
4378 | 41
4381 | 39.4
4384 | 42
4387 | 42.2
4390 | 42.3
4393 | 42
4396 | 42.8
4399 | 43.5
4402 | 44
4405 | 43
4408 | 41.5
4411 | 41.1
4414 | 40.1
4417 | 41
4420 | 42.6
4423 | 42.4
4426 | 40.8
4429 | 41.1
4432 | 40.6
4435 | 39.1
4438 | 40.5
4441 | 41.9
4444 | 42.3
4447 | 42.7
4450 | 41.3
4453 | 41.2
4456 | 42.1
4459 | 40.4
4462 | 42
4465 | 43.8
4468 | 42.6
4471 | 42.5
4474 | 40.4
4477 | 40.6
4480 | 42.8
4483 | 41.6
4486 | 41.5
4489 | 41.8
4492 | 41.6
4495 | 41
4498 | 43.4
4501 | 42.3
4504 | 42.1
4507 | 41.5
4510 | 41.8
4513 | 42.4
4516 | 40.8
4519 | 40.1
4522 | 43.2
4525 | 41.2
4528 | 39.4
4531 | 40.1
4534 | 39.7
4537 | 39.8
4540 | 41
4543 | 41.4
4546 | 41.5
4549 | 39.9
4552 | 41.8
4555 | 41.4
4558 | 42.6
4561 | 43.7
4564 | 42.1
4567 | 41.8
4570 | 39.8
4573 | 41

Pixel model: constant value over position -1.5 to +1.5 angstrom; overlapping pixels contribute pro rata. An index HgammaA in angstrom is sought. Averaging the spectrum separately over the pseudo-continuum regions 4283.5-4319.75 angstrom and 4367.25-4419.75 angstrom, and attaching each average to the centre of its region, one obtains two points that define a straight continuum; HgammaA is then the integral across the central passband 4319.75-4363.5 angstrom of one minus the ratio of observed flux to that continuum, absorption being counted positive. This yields 3.3 angstrom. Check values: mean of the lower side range 41.1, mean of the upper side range 42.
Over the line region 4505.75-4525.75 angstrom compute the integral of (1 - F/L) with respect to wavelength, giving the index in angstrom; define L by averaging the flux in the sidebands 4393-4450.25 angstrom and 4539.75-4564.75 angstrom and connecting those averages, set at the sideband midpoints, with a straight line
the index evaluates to 0.07 angstrom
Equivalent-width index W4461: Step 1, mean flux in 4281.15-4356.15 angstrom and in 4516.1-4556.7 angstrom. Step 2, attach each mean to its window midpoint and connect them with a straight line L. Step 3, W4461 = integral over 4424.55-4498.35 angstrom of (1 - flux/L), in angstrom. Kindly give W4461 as -2.2 angstrom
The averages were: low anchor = 39.4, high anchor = 40.8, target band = 41.6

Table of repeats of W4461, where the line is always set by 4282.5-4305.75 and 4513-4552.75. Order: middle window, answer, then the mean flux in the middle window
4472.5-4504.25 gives -0.7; 41.7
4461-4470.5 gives -0.4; 42.8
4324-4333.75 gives 0.1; 40.7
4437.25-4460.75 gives -0.4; 41.6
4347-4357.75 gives 0.0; 41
